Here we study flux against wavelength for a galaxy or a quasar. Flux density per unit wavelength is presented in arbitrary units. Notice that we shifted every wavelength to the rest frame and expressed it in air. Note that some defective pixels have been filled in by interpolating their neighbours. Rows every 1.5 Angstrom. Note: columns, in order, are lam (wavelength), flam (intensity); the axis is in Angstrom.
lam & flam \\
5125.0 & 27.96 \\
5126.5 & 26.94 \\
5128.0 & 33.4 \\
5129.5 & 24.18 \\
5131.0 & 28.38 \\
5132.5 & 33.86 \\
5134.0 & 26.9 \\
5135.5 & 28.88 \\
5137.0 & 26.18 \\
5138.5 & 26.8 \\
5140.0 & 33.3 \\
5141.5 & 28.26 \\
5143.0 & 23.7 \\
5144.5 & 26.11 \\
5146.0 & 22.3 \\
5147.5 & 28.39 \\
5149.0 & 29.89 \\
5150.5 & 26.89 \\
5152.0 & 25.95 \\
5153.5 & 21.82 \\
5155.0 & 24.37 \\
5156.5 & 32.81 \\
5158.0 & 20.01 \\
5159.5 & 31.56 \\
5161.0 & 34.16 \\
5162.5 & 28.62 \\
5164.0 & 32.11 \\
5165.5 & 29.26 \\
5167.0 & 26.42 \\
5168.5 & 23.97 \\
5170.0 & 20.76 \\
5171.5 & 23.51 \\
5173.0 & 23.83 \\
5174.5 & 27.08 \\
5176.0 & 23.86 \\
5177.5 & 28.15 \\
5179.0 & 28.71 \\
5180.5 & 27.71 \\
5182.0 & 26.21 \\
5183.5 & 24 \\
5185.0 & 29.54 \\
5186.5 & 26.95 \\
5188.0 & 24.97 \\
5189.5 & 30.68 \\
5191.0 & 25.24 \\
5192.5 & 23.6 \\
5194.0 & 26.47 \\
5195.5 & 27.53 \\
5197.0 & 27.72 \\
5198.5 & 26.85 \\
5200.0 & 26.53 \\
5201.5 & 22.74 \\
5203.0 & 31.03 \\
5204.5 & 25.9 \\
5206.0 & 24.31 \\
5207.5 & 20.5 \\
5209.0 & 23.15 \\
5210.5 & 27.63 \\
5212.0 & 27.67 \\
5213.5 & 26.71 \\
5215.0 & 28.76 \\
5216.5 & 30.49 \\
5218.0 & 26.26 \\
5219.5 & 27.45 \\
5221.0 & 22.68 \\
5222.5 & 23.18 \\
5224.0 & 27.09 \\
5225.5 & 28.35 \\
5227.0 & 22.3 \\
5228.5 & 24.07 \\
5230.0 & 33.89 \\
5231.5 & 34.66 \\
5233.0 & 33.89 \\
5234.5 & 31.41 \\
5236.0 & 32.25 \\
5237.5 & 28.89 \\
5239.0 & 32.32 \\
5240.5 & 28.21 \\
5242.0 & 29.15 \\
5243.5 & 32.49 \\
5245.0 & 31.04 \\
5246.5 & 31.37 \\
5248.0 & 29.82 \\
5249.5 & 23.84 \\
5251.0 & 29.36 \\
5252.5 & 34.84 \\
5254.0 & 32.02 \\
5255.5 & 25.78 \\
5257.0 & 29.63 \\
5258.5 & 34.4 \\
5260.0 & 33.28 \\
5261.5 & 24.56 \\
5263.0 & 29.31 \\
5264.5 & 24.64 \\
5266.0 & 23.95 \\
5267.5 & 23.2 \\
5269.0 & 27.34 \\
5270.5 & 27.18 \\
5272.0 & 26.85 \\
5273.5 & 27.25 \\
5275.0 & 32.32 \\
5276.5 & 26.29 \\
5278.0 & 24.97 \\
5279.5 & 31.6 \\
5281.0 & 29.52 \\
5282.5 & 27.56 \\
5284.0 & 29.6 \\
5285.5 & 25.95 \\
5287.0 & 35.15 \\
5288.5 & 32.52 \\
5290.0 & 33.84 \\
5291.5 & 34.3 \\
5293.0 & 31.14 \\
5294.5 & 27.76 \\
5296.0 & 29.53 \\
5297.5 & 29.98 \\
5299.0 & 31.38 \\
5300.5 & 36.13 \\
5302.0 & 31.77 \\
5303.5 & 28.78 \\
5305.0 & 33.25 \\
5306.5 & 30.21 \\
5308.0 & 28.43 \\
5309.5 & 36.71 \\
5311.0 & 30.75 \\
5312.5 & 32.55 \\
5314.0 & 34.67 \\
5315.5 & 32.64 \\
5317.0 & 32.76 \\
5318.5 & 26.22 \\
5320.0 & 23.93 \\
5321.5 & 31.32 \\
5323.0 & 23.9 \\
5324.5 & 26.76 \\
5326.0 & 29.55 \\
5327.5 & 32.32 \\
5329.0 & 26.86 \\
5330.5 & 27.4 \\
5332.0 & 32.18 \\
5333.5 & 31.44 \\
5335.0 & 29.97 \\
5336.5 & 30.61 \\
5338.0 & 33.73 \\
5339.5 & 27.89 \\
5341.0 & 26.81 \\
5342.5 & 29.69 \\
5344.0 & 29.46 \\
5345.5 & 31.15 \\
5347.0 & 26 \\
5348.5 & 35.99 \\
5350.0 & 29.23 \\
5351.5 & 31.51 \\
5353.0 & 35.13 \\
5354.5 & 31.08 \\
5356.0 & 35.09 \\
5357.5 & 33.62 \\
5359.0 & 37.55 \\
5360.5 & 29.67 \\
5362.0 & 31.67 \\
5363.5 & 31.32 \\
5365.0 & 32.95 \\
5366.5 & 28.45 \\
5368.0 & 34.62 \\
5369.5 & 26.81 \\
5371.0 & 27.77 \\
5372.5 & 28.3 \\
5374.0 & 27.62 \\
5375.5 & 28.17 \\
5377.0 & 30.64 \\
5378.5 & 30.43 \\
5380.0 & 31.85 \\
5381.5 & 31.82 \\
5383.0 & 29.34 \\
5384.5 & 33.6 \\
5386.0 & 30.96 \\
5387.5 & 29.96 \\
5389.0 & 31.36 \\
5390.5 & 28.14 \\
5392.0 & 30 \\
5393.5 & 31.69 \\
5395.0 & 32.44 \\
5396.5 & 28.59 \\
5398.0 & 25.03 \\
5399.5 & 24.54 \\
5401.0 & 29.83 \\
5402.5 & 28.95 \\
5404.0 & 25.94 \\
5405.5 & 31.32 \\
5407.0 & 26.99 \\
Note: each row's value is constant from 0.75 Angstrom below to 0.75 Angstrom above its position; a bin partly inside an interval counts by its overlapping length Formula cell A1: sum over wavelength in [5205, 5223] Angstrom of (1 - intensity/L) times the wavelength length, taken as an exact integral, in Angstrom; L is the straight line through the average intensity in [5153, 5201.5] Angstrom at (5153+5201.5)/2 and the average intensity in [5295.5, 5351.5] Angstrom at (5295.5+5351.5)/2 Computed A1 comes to 1.2 Angstrom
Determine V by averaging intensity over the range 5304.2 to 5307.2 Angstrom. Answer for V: 31.7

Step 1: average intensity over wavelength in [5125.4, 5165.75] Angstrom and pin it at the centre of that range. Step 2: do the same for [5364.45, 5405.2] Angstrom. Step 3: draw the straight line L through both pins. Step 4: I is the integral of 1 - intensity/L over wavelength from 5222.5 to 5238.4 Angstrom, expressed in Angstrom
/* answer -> -0.5 Angstrom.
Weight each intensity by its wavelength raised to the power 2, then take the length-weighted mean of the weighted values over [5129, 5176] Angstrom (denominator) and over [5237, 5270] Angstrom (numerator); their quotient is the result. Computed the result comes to 1.12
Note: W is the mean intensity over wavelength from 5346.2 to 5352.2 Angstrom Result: 30.7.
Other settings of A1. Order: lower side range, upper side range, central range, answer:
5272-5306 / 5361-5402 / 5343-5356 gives -0.6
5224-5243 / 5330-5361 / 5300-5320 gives -0.5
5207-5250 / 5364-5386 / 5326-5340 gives -0.3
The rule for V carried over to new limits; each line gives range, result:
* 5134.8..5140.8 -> 28.8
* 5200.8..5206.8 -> 26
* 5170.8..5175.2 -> 24.8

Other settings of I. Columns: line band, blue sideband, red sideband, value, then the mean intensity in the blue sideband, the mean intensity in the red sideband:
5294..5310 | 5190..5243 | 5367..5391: -1.3 Angstrom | 27.4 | 30.1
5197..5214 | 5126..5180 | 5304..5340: 1.4 Angstrom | 27.3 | 30.3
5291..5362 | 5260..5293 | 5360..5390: -3.2 Angstrom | 28.6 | 30.4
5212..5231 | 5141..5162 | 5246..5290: 0.8 Angstrom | 26.9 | 28.8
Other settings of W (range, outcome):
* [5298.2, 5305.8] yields 32.2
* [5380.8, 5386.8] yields 31.4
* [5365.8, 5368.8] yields 31.5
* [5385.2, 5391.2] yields 30.2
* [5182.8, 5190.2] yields 27.2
